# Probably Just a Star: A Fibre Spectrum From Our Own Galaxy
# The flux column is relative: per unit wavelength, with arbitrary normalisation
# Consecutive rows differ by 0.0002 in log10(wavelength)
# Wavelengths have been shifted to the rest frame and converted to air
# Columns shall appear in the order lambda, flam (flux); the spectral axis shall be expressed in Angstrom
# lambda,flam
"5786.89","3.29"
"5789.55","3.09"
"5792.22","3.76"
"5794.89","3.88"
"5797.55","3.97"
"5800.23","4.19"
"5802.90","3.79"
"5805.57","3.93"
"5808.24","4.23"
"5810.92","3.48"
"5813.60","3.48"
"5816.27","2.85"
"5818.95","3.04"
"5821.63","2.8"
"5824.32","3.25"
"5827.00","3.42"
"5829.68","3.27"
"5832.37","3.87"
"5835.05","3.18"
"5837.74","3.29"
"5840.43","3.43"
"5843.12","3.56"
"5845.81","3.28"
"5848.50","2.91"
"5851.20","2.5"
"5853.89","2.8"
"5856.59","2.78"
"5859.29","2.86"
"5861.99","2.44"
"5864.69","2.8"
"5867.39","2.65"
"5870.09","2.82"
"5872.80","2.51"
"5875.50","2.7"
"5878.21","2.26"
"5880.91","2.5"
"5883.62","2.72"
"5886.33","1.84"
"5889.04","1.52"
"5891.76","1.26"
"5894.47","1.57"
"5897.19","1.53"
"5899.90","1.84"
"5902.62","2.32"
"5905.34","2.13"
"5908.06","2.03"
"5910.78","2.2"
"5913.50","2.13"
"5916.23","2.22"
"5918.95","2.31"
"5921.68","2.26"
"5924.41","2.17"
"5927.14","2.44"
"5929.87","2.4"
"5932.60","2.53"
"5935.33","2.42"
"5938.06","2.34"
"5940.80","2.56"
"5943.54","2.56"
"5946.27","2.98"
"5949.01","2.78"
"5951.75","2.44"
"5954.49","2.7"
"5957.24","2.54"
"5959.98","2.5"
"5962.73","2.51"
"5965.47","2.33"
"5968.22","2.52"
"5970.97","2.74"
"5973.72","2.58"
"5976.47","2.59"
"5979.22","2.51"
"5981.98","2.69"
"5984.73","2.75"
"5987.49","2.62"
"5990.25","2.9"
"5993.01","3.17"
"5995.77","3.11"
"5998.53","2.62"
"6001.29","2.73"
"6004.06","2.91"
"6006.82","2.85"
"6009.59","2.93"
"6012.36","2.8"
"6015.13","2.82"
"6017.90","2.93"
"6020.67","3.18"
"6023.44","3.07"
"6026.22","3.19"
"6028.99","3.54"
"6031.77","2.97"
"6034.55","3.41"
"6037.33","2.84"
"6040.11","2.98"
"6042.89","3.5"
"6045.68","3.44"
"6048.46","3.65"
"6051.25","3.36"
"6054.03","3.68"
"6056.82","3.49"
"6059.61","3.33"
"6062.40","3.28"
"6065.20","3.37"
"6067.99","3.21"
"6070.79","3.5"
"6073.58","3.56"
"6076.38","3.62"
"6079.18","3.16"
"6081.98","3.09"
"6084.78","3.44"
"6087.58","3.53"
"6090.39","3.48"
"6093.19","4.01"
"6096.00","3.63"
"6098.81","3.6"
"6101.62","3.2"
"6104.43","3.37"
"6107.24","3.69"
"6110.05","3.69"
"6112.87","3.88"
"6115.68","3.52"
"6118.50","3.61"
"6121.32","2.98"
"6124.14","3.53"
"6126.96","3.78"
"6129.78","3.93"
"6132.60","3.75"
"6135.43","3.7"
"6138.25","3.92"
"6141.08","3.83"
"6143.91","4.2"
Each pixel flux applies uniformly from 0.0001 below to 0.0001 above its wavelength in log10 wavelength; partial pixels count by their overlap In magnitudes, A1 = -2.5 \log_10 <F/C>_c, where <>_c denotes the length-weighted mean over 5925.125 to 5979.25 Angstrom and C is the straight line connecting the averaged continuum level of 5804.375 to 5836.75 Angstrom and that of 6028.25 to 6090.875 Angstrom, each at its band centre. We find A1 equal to 0.31 mag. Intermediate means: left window 3.4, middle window 2.55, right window 3.36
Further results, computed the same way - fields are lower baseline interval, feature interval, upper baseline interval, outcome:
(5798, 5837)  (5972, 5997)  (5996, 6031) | 0.10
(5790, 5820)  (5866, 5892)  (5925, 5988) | 0.33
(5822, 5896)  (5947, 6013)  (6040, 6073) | 0.17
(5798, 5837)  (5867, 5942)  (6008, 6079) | 0.47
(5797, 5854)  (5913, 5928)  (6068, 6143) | 0.46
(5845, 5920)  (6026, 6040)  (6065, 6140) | 0.00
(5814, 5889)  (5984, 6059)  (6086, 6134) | 0.09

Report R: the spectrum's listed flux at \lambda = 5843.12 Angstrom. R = 3.56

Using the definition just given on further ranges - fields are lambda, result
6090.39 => 3.48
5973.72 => 2.58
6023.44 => 3.07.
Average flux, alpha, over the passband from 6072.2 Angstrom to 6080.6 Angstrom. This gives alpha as 3.44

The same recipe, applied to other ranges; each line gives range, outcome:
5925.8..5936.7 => 2.45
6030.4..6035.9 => 3.19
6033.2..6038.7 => 3.12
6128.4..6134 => 3.84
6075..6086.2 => 3.33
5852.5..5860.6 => 2.81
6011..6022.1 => 2.93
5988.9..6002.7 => 2.91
